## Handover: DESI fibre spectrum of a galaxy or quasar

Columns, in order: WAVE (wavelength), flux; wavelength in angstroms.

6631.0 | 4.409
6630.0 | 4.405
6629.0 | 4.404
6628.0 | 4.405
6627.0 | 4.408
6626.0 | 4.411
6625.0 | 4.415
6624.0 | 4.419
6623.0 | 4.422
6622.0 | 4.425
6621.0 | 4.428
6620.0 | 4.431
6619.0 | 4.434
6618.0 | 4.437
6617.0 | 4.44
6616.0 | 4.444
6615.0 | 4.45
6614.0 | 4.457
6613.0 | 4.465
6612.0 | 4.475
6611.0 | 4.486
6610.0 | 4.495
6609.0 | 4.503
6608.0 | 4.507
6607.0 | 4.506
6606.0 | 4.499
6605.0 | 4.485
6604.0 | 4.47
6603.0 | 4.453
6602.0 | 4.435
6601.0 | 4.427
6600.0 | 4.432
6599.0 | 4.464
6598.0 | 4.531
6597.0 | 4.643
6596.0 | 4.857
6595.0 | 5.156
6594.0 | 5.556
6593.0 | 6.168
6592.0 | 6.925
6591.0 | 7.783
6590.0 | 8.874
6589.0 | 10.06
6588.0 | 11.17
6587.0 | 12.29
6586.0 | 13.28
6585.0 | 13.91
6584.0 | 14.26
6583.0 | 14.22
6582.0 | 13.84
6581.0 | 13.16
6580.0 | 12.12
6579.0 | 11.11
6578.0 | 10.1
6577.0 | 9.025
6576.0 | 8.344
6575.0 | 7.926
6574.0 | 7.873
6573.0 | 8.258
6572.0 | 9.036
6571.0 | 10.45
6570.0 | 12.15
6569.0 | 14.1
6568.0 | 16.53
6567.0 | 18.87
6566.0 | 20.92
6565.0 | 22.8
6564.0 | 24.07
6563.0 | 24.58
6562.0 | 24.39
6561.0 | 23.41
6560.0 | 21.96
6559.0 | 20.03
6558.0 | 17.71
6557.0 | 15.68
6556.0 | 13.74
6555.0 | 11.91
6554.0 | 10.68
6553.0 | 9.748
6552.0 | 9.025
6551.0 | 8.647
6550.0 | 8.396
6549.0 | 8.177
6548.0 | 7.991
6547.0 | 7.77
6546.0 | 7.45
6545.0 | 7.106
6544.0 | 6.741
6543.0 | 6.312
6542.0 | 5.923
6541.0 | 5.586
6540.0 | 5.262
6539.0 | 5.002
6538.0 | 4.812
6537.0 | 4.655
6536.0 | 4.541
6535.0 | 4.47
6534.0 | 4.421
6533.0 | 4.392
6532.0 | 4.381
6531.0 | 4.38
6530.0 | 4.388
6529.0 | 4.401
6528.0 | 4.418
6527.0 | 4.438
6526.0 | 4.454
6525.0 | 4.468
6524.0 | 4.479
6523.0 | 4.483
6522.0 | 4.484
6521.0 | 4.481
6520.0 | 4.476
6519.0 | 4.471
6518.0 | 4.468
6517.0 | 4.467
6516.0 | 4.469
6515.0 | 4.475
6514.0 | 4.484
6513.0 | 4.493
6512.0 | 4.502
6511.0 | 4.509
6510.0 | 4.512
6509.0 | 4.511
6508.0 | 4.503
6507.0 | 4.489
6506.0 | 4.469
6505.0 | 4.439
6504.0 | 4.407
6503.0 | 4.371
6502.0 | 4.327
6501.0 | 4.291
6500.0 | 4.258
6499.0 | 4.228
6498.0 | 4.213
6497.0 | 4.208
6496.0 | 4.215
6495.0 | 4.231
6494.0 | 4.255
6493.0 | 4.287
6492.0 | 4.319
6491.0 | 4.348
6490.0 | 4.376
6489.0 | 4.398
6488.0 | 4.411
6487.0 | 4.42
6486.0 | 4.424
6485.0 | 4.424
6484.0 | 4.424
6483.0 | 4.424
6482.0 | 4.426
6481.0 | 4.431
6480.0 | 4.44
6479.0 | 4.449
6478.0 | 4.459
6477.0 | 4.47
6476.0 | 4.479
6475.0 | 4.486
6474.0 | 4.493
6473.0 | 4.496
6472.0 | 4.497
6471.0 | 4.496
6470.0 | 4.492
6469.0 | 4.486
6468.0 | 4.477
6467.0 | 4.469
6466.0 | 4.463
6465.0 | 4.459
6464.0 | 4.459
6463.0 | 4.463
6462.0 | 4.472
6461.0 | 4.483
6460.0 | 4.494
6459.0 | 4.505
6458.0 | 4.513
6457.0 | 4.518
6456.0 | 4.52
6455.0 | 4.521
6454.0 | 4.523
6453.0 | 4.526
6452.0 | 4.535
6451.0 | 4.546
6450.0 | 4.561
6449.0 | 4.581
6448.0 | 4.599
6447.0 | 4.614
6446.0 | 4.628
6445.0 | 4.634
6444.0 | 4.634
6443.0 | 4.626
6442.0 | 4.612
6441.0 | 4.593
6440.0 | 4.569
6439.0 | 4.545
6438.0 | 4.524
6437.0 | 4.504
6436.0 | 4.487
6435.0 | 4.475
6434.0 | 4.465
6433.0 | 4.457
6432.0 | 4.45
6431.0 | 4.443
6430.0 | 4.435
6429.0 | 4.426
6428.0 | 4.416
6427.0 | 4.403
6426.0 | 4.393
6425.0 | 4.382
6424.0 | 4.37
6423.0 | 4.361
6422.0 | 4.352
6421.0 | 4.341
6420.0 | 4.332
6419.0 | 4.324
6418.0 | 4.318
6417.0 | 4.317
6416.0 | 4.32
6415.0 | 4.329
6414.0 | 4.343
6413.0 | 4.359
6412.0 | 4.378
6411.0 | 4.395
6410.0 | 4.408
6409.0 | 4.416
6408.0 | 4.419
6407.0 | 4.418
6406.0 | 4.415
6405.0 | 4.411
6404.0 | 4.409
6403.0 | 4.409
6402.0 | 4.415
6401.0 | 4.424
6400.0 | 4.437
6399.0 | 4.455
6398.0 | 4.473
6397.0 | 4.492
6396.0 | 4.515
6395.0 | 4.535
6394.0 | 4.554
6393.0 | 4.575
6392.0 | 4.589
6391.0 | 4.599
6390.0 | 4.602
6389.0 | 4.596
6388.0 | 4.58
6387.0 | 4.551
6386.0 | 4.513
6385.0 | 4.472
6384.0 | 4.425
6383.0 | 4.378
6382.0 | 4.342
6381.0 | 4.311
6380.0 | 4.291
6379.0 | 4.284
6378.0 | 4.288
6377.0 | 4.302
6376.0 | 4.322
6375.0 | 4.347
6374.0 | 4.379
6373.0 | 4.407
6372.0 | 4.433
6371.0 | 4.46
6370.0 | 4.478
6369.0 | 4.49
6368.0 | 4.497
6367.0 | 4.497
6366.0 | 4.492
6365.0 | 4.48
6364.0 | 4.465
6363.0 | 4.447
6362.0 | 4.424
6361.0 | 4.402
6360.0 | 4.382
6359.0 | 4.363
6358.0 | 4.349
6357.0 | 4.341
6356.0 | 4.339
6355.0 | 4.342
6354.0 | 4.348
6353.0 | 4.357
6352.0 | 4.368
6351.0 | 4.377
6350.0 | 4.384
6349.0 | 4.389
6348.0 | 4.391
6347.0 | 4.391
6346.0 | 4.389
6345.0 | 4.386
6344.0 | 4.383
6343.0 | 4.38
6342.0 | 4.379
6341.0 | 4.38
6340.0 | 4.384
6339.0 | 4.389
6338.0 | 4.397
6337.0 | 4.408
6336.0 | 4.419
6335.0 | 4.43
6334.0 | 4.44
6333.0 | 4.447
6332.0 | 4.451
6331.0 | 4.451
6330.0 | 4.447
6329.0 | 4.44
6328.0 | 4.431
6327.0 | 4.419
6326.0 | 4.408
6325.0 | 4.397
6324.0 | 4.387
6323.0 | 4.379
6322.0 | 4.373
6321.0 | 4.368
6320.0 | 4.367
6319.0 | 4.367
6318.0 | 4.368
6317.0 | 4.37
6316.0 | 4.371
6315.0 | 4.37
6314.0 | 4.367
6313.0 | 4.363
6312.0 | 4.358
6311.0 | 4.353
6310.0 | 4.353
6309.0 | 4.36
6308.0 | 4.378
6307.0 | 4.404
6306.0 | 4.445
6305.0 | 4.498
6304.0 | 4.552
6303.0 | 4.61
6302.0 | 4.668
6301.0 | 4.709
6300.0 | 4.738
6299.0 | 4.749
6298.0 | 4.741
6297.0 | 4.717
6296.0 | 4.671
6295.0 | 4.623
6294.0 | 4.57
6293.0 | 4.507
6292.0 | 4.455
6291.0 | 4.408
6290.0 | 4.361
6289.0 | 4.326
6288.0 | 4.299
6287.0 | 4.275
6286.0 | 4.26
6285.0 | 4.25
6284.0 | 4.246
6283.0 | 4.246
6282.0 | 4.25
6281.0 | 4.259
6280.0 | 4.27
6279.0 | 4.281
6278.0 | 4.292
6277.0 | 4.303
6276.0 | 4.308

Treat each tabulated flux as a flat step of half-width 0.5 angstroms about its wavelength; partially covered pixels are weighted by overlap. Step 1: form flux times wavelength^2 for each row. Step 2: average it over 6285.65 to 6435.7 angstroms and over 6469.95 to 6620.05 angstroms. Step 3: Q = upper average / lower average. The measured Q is 1.7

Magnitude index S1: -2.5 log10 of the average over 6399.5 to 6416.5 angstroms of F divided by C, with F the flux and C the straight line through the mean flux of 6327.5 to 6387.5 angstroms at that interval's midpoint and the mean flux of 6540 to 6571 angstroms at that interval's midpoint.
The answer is 0.46 mag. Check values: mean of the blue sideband 4.4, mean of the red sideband 13.6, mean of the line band 4.39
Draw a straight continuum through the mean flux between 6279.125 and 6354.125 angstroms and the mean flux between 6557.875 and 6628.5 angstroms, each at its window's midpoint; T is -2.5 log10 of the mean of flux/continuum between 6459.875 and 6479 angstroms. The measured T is 0.50 mag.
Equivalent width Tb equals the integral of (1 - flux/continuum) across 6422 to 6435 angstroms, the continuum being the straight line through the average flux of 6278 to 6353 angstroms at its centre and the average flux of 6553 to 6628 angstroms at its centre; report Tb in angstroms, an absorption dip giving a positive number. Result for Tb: 4.19 angstroms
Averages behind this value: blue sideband 4.42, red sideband 9.53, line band 4.42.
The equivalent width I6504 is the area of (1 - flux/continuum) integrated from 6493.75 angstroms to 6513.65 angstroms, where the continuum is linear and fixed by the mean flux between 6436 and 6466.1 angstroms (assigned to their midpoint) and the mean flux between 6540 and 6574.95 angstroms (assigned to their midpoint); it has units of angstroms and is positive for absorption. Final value 9.9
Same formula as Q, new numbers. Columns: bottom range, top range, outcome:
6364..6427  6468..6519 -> 1.03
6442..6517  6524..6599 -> 2.32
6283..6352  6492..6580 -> 1.98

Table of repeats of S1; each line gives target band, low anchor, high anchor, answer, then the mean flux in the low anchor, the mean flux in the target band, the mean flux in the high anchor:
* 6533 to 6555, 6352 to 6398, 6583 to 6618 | -0.160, 4.44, 6.86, 6.39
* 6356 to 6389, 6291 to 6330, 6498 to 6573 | 0.246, 4.47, 4.41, 8.35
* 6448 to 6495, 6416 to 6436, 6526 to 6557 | 0.188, 4.39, 4.46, 6.75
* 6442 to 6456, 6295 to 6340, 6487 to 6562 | 0.243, 4.46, 4.58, 6.45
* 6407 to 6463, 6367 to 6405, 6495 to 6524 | -0.007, 4.45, 4.47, 4.42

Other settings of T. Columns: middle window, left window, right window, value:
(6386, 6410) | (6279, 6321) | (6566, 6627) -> 0.22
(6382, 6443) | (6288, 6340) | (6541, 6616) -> 0.41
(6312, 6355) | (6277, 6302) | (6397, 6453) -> 0.01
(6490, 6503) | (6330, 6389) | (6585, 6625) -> 0.19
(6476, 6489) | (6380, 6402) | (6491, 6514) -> -0.01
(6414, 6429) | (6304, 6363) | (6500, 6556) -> 0.13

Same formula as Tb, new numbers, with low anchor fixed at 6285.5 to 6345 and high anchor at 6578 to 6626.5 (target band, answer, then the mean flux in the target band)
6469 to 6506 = 8.92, 4.39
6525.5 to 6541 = 3.90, 4.59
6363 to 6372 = 0.69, 4.48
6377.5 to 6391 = 1.46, 4.44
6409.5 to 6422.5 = 2.18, 4.35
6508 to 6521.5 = 3.39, 4.49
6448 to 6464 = 2.94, 4.52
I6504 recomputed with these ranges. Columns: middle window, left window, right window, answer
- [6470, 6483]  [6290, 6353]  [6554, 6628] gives 5.1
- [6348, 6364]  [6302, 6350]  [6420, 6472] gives 0.2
